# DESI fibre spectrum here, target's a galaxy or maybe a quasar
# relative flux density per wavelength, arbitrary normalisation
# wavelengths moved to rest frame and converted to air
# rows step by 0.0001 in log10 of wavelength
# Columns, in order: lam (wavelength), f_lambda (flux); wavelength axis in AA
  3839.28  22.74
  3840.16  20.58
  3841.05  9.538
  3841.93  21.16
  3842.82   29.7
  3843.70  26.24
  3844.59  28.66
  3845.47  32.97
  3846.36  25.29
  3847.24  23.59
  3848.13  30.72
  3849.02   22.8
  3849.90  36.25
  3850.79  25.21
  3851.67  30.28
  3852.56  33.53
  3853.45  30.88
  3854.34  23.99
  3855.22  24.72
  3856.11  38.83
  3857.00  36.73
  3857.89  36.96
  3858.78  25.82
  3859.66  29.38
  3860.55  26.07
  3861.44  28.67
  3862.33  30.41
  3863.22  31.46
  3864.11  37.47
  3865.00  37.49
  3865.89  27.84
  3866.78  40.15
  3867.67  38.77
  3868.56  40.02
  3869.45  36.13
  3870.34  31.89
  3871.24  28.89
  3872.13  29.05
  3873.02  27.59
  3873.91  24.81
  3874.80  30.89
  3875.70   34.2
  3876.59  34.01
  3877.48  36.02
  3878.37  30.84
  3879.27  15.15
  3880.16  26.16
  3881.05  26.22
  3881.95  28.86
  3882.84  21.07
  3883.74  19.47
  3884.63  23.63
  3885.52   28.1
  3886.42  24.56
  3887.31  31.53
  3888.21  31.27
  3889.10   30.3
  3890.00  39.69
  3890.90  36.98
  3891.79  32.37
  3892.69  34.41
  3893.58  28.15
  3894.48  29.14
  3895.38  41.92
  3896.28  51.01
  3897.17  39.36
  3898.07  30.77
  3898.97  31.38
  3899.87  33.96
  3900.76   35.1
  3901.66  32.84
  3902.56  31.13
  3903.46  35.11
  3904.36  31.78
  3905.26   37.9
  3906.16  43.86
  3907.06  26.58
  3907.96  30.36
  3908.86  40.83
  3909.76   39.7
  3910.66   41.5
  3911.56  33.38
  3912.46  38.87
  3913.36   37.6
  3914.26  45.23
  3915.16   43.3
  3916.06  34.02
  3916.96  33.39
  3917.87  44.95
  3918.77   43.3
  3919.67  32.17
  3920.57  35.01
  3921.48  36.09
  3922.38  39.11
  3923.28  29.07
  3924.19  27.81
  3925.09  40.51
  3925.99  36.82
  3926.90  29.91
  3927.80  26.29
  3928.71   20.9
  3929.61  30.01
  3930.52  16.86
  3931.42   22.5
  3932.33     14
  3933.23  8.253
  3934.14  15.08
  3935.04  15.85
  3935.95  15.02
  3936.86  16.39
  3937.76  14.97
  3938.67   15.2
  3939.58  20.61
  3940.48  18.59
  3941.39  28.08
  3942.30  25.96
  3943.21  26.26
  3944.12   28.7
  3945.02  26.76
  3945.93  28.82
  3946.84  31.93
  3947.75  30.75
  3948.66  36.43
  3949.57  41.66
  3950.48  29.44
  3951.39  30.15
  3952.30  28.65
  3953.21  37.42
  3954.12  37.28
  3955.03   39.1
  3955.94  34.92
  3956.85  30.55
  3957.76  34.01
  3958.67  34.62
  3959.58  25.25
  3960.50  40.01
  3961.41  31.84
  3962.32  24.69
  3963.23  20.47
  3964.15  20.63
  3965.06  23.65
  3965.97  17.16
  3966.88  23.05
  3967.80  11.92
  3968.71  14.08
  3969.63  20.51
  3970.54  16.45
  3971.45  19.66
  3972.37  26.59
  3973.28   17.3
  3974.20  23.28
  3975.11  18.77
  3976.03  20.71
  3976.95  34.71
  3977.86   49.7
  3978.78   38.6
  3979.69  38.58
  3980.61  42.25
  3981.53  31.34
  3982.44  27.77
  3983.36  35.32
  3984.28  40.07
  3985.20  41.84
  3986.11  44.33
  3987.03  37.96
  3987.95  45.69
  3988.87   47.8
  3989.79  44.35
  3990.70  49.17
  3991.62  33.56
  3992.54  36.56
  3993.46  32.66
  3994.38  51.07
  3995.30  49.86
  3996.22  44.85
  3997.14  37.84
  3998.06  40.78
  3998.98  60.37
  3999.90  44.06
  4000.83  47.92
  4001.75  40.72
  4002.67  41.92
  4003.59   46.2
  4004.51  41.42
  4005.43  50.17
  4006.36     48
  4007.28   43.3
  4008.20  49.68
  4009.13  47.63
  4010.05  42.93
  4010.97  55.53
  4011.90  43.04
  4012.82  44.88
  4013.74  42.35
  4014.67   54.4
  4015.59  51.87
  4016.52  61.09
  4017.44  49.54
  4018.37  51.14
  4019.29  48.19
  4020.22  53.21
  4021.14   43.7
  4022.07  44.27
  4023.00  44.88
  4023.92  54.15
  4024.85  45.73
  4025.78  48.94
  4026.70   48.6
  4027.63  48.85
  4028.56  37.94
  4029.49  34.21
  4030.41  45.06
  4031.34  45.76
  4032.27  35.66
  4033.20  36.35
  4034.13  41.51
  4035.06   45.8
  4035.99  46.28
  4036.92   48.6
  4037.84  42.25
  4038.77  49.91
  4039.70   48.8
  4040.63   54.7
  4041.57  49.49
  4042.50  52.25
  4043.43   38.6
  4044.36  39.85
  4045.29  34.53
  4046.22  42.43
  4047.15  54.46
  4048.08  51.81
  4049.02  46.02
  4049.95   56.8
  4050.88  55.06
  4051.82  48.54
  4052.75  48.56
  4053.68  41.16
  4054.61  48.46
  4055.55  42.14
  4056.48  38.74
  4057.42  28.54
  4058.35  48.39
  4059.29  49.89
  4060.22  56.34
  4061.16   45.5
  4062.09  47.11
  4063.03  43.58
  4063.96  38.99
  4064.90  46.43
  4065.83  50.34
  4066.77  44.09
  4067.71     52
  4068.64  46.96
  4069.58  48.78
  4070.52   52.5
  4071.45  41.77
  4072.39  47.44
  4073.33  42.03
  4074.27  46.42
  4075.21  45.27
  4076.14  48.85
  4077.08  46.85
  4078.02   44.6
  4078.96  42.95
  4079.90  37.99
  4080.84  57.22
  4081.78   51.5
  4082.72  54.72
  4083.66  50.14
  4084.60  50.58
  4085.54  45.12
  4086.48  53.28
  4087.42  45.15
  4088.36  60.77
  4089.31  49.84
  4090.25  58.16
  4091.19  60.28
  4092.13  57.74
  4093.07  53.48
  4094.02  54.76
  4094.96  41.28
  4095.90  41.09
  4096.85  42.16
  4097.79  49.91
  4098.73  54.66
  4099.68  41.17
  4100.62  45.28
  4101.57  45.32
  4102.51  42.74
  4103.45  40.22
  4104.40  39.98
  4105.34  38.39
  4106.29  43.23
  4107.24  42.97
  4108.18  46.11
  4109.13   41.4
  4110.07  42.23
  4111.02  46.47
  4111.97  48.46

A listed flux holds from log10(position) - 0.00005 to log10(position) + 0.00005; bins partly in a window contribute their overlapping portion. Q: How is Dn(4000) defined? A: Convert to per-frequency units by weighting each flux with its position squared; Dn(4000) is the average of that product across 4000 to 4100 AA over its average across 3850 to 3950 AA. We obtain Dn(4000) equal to 1.7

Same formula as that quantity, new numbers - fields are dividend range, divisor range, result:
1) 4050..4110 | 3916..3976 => 1.89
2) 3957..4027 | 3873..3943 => 1.34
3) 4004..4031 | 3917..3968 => 1.78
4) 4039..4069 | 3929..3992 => 1.71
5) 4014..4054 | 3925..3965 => 1.84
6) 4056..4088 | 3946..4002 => 1.45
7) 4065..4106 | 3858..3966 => 1.70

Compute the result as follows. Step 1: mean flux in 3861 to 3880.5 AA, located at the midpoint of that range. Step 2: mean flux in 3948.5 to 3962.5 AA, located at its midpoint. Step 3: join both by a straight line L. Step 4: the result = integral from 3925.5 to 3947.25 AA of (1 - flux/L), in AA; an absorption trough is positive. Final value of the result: 7.2 AA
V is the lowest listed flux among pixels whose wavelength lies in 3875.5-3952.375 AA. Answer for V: 8.253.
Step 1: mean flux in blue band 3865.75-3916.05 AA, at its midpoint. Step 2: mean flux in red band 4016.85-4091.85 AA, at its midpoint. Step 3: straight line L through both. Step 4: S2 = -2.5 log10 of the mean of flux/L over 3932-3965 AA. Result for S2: 0.39 mag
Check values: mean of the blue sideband 33.1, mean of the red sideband 47.1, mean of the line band 26.6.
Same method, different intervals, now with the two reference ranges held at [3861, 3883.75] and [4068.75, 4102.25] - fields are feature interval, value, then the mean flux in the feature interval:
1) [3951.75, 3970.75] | 0.370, 27.1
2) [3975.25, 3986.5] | 0.096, 36.5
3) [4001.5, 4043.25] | -0.079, 46.7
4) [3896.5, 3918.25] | -0.087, 36.5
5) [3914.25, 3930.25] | 0.016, 34.4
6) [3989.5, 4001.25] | -0.074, 44.1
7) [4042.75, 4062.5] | 0.001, 45.9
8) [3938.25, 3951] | 0.306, 27.8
